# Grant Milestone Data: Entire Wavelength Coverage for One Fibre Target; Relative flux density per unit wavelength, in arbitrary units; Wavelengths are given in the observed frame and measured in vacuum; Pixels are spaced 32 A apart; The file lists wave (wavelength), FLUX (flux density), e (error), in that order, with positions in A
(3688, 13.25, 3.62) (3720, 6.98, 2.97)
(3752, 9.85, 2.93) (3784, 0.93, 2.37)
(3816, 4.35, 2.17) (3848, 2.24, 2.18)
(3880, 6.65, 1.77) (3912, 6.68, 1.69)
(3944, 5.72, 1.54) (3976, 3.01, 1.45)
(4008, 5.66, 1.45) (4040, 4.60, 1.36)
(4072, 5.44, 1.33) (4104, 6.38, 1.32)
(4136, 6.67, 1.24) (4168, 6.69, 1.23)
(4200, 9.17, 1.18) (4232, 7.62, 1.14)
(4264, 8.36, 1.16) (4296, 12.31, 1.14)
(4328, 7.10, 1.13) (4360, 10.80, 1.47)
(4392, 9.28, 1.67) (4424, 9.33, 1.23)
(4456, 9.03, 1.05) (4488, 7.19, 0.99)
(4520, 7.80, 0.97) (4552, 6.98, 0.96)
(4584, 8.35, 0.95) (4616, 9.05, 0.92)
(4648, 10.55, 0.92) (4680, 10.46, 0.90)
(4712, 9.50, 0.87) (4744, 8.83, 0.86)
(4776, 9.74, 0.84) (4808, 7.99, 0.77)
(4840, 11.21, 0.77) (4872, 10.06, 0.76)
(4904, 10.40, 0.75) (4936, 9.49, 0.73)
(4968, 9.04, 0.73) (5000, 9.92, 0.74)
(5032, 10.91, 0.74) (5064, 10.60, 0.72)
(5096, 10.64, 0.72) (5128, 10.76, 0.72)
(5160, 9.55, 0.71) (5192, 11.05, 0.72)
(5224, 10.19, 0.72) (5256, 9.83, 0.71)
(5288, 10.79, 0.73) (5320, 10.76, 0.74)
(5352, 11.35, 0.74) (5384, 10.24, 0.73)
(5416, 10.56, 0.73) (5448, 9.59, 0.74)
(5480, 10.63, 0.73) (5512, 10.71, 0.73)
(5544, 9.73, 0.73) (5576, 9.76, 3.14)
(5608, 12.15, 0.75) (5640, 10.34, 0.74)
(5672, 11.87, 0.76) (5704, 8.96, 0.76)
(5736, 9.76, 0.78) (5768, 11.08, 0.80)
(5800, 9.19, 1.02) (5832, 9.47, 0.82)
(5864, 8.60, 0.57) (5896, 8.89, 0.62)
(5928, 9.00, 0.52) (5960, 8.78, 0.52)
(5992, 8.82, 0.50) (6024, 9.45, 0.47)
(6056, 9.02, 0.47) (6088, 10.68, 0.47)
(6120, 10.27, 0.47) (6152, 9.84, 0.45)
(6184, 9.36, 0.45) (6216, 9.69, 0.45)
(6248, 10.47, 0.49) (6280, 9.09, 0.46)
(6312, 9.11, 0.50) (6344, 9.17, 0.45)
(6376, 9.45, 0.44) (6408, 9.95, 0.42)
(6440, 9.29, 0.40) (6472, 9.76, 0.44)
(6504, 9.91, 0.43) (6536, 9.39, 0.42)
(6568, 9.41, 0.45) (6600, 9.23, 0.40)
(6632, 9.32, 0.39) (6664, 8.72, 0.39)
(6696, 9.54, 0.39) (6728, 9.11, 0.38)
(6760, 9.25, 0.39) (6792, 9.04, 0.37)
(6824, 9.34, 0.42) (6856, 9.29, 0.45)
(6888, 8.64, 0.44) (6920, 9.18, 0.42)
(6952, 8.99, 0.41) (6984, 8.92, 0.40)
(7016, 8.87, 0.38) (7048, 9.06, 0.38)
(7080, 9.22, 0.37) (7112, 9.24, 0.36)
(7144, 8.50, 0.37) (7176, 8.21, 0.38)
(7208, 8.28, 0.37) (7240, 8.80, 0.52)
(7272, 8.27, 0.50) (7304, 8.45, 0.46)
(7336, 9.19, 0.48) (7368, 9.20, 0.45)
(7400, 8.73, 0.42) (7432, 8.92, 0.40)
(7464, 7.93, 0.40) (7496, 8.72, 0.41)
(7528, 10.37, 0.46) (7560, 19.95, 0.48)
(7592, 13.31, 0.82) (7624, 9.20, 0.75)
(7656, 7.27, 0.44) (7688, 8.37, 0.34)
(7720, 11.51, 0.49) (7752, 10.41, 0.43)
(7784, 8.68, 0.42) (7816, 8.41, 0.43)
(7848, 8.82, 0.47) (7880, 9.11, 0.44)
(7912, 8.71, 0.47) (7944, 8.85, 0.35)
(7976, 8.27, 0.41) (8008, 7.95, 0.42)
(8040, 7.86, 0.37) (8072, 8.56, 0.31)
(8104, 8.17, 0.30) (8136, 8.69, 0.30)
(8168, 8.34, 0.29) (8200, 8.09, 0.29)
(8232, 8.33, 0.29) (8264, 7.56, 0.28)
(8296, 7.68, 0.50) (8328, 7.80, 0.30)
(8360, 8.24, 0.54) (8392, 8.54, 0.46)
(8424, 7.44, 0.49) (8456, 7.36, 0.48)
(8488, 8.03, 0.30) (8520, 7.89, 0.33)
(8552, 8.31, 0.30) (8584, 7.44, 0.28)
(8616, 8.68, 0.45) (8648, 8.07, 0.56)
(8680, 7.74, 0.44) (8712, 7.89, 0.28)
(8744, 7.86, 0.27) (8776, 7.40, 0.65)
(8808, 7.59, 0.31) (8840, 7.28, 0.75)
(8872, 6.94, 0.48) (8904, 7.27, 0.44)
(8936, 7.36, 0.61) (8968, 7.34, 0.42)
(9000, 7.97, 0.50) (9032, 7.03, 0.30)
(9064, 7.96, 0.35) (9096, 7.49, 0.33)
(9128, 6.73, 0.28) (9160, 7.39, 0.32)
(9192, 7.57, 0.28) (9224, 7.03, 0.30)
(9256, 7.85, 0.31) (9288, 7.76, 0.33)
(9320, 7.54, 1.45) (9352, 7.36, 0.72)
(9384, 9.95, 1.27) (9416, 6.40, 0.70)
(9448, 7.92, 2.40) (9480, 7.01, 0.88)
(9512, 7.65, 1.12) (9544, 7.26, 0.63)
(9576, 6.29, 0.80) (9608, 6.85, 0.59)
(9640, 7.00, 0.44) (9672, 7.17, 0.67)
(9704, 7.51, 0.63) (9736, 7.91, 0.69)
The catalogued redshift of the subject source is 0.15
